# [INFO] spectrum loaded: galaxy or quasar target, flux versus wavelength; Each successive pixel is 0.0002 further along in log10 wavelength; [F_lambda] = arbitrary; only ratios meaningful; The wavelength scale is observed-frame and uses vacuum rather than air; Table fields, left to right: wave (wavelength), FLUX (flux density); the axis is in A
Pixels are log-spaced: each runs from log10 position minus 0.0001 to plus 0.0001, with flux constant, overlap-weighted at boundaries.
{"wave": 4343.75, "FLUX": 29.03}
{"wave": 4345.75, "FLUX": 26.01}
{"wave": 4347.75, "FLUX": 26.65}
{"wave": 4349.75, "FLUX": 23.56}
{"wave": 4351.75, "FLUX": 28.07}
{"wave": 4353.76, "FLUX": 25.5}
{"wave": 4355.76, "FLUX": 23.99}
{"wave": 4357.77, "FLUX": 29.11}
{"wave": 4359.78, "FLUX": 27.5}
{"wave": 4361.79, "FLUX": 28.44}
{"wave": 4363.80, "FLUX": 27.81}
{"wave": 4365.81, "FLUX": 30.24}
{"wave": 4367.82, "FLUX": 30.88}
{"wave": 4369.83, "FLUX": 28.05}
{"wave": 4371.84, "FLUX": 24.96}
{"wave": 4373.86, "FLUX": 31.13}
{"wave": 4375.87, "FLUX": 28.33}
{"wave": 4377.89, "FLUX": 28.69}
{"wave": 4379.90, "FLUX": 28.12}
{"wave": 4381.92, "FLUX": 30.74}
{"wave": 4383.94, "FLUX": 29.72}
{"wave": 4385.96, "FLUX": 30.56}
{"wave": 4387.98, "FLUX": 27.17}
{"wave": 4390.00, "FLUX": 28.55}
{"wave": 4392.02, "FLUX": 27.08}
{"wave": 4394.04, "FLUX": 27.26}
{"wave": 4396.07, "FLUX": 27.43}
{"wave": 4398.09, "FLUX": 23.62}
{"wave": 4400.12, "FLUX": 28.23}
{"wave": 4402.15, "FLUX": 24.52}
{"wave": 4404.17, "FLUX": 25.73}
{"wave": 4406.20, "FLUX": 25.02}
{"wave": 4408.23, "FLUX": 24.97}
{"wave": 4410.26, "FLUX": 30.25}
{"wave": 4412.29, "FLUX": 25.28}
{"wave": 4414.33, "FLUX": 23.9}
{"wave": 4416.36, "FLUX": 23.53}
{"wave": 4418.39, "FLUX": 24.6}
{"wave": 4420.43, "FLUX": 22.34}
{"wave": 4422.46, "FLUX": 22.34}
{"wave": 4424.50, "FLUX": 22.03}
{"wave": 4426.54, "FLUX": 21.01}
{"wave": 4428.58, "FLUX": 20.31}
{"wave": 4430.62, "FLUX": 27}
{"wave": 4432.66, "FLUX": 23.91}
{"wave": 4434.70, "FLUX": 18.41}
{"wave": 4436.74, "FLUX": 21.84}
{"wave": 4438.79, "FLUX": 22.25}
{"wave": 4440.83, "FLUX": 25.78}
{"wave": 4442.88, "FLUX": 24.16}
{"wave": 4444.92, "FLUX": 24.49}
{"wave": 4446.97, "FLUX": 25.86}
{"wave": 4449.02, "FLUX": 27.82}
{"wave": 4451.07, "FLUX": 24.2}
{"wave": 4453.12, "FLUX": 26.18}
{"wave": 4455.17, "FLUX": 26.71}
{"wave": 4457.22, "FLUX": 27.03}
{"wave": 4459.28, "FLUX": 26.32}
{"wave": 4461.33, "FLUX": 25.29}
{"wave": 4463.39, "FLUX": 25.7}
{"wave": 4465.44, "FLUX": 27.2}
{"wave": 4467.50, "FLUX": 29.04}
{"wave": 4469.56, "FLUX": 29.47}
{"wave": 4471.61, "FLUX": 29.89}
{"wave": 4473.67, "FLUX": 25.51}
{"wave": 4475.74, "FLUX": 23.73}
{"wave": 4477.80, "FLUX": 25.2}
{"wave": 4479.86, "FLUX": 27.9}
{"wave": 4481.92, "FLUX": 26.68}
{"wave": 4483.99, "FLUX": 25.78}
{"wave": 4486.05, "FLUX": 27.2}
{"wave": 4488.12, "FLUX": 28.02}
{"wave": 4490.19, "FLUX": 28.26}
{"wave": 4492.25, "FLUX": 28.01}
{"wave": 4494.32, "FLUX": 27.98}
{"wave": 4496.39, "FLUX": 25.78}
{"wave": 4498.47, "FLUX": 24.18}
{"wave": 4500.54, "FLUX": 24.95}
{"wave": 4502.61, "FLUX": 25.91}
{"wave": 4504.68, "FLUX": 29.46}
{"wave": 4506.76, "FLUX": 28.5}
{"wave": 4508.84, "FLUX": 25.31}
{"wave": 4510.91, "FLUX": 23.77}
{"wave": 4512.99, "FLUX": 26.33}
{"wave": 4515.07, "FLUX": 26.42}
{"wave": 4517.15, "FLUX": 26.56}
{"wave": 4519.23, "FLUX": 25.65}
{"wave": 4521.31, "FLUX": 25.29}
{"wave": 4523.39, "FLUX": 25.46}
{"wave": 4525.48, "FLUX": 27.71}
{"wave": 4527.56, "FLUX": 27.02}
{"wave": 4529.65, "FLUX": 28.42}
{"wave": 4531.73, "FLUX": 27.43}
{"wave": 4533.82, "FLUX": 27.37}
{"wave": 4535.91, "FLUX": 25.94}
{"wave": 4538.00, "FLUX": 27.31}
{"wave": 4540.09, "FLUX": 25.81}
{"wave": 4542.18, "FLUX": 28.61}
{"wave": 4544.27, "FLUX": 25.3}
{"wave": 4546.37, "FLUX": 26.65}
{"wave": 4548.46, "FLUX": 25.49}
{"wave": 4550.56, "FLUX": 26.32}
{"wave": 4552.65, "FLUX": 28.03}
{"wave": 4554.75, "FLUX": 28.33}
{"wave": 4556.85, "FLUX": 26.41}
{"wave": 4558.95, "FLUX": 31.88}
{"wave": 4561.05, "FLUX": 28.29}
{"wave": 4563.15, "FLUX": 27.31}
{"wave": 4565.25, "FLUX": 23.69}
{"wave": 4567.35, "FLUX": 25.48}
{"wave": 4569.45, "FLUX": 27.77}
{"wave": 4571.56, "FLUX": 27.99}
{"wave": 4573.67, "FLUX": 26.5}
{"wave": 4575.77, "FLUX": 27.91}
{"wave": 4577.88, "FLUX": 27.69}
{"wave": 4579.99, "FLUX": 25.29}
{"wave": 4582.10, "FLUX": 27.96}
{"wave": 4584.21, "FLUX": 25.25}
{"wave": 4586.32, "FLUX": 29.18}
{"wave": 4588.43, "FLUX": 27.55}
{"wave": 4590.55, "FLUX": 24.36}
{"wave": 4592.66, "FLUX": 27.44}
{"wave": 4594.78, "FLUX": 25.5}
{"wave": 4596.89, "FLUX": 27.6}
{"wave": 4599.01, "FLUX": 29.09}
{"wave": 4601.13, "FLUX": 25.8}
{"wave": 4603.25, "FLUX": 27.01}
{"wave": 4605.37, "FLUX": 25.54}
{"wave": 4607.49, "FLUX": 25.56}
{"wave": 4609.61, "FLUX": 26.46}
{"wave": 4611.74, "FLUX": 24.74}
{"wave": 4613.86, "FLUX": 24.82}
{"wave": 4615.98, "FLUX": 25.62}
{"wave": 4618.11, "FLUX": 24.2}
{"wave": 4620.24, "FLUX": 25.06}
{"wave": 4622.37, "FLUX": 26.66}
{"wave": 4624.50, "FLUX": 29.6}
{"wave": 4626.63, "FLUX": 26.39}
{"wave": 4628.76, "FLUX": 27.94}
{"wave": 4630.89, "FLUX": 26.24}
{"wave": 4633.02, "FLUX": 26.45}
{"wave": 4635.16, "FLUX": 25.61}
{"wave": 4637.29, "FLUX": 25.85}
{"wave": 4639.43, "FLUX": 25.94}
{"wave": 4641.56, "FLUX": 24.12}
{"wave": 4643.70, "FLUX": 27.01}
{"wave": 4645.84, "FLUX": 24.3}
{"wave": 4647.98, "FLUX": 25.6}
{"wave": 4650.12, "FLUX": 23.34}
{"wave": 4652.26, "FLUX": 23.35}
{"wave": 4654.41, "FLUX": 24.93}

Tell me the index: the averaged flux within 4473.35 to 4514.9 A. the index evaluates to 26.4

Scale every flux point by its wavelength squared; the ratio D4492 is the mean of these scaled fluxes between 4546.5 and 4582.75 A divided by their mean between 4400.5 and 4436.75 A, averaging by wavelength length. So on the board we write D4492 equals 1.22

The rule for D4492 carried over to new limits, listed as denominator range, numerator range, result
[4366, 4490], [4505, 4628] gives 1.09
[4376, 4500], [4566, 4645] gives 1.10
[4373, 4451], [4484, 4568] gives 1.10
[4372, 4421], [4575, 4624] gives 1.07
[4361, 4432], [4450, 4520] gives 1.04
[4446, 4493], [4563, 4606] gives 1.05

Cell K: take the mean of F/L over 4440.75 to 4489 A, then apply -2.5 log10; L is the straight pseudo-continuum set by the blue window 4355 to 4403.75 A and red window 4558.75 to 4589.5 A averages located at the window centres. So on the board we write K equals 0.05 mag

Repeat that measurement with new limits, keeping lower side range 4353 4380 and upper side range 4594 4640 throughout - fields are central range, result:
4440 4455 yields 0.08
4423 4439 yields 0.24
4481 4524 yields 0.03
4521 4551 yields 0.01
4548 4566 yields -0.03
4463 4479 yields 0.01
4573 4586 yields -0.02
